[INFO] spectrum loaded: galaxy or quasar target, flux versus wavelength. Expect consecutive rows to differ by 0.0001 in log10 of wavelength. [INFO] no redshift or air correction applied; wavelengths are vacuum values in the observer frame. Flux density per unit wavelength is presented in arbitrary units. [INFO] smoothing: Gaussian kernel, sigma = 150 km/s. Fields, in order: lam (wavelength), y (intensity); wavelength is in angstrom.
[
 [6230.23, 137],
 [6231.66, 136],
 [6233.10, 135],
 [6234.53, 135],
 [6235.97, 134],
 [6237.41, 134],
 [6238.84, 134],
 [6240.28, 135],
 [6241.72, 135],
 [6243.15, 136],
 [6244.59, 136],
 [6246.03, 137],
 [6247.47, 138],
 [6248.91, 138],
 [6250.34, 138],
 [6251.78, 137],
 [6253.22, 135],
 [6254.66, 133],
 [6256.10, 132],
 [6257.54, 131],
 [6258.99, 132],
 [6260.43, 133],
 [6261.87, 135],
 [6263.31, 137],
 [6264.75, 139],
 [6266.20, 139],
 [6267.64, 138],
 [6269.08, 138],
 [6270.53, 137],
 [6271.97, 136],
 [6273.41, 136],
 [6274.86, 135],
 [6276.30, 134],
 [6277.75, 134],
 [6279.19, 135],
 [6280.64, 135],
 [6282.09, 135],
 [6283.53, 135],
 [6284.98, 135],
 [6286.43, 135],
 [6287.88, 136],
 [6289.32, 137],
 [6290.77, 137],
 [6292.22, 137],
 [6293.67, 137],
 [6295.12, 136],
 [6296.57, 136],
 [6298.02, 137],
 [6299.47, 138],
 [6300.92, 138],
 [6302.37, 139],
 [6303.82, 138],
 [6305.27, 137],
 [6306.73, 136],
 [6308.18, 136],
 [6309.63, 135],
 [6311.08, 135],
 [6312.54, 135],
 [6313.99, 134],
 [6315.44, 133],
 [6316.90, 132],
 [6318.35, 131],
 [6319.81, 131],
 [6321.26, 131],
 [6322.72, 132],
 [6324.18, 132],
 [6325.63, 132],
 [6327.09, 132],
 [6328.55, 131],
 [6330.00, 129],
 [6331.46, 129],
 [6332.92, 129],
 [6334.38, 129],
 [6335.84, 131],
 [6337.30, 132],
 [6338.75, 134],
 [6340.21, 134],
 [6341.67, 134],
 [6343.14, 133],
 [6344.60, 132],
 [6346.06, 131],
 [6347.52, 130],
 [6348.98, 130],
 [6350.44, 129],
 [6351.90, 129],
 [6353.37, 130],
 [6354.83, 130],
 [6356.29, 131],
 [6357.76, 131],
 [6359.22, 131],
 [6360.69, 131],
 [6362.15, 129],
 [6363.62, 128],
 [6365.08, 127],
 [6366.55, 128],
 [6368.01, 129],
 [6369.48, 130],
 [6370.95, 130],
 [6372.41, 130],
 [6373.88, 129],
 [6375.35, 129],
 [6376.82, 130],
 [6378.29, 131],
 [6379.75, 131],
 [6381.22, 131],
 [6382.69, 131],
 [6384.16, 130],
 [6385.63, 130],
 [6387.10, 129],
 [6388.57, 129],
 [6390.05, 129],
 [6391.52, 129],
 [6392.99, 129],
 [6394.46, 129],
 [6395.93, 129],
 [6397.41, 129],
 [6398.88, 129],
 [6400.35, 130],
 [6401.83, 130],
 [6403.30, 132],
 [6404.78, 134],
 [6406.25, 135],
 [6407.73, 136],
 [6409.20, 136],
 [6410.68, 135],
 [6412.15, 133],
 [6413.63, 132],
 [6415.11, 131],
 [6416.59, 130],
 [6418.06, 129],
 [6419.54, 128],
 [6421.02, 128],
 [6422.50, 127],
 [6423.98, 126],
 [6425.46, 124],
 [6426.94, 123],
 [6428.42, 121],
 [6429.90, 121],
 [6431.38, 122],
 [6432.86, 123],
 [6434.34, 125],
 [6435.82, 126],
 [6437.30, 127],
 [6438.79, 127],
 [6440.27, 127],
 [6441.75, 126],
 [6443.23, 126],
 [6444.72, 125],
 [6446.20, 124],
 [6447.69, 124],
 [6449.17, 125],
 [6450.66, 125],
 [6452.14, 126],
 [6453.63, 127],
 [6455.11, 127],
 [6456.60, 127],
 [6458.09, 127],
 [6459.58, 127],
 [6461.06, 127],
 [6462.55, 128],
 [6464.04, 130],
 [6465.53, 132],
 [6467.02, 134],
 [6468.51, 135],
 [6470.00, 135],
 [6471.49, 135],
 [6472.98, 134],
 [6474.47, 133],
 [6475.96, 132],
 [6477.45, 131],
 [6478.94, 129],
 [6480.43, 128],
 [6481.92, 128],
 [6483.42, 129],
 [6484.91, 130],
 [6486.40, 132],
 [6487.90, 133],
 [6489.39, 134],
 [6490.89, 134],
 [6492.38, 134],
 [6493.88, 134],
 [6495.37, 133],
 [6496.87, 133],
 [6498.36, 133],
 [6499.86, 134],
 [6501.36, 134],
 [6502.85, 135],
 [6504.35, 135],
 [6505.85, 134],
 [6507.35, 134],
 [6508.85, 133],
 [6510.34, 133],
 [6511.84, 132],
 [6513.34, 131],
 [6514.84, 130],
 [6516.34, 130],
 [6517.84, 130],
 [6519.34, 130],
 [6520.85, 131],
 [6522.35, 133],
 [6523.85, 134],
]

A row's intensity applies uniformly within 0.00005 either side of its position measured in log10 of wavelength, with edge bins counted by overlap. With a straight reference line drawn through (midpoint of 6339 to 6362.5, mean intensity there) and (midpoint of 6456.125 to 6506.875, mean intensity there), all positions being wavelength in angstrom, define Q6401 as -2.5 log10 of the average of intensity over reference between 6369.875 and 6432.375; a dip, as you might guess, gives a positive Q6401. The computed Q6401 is 0.02 mag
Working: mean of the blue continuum 131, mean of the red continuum 132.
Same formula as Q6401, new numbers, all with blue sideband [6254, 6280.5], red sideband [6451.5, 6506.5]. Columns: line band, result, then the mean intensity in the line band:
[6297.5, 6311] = -0.02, 137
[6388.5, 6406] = 0.02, 130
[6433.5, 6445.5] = 0.05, 126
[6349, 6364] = 0.03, 130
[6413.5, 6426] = 0.04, 128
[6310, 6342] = 0.02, 132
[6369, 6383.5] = 0.03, 130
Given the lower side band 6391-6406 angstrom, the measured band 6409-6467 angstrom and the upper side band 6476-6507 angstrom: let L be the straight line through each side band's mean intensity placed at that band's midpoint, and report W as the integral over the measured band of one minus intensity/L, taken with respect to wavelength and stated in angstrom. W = 1.8 angstrom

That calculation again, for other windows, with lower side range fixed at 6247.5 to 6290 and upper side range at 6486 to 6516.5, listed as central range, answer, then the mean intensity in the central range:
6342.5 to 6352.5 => 0.3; 131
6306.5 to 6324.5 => 0.2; 133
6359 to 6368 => 0.4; 129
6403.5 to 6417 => 0.1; 134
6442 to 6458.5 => 1.0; 126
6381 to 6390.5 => 0.3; 130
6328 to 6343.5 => 0.4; 131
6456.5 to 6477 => 0.3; 131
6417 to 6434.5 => 1.2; 125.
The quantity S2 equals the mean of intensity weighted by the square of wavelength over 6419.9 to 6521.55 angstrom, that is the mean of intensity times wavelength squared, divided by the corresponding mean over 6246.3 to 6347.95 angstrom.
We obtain 1.02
